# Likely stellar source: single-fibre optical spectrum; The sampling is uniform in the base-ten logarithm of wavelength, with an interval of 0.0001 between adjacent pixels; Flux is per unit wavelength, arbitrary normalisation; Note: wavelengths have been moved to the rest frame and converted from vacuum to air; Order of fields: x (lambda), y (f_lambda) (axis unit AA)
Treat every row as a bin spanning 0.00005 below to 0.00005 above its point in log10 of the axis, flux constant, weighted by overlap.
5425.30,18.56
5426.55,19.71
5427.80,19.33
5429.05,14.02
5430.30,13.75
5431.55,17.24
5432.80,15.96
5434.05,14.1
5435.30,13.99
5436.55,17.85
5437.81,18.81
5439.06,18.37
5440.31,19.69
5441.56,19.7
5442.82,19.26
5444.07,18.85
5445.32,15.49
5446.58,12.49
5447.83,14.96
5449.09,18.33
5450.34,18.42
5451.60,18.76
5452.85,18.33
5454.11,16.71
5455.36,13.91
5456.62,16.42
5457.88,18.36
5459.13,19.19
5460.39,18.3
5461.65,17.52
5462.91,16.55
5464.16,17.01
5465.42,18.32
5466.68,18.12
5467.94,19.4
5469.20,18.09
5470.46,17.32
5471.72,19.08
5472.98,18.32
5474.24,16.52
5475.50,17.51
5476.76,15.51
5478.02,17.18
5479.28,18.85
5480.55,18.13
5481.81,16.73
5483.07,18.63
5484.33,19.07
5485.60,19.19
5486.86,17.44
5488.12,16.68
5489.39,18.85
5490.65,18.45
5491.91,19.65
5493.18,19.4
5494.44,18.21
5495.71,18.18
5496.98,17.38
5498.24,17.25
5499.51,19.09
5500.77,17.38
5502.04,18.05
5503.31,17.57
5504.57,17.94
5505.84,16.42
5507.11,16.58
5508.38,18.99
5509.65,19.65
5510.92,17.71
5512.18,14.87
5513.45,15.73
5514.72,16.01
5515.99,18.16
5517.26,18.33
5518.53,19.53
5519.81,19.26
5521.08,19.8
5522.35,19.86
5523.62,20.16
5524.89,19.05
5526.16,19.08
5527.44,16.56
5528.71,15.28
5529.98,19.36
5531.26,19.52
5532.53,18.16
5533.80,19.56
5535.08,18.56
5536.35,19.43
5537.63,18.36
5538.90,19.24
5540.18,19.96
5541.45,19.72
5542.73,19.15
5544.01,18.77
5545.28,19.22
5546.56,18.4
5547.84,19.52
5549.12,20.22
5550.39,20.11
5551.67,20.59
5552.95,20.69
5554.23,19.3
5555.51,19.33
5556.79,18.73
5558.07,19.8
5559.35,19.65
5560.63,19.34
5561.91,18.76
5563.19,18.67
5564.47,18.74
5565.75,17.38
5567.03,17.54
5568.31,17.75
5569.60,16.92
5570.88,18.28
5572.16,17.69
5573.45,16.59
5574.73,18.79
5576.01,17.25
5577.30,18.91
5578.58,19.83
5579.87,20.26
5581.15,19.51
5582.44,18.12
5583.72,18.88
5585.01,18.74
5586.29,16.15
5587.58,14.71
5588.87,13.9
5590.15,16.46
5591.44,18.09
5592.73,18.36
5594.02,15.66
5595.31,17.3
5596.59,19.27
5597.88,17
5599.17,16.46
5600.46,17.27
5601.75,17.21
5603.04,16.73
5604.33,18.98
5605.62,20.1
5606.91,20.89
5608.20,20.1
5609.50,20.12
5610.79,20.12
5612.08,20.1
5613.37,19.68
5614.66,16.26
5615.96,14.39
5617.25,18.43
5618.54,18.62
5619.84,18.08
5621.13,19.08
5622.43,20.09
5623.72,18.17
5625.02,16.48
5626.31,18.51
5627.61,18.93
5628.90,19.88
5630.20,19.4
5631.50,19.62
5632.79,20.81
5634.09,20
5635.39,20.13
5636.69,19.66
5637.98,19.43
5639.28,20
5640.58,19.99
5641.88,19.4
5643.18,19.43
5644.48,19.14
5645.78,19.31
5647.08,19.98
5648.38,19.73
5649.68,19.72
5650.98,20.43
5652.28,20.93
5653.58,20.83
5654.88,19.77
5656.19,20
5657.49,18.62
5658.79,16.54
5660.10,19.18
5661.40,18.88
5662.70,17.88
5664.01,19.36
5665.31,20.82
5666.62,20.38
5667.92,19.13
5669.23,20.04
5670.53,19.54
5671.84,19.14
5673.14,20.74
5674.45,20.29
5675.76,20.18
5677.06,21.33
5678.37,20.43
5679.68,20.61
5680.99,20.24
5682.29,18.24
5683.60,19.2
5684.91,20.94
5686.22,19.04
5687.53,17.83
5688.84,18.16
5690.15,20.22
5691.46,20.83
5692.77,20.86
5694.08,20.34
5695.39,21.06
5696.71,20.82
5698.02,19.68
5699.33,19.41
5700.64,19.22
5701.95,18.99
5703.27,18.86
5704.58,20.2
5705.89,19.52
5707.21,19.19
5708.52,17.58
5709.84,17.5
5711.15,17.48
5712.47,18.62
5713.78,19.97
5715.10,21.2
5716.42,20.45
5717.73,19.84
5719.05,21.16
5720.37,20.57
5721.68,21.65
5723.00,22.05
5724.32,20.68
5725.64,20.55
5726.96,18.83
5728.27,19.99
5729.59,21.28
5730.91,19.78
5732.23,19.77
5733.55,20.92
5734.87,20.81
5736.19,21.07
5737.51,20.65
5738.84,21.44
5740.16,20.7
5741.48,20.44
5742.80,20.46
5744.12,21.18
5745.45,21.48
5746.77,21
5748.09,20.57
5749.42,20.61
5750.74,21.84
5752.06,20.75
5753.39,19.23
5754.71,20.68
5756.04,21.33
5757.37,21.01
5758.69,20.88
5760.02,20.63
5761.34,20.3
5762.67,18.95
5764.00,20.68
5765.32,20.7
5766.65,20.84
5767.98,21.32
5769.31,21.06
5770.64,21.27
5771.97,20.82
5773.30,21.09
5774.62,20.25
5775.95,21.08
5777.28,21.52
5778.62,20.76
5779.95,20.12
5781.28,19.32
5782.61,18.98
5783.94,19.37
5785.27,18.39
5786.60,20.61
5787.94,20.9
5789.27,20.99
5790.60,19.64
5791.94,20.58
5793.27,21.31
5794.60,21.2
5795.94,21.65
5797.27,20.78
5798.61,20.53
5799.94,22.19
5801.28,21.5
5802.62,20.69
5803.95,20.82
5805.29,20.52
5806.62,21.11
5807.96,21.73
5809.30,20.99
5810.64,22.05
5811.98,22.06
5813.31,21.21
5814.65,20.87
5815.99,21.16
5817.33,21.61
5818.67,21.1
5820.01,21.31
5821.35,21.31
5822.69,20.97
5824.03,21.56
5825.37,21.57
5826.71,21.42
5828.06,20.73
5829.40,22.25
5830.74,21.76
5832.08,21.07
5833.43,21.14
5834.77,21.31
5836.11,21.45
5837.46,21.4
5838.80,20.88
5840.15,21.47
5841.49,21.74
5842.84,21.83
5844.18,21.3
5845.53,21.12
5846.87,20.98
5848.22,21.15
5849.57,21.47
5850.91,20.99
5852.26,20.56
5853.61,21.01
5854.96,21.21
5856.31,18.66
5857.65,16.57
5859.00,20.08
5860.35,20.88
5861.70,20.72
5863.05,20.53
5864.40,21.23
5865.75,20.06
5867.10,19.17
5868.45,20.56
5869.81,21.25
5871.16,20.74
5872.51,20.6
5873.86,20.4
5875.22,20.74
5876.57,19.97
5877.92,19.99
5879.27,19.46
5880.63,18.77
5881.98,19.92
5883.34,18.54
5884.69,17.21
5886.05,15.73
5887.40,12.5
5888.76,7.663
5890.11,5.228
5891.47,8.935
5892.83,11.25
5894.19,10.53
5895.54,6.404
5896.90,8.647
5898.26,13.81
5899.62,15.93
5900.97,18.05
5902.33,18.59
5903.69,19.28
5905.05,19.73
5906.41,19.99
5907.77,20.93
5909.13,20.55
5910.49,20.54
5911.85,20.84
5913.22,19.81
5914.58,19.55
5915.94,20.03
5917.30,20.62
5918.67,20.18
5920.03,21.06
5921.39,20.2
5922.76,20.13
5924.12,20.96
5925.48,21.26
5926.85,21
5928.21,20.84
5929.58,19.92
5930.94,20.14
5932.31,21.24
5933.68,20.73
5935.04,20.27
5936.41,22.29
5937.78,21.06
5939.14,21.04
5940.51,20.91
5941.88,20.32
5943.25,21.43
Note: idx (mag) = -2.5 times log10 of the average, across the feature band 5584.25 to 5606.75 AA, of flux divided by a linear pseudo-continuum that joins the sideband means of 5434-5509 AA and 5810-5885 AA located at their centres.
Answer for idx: 0.09 mag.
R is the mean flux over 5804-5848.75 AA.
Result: 21.3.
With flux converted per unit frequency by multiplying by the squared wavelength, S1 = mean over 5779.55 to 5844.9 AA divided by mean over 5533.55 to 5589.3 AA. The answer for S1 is 1.23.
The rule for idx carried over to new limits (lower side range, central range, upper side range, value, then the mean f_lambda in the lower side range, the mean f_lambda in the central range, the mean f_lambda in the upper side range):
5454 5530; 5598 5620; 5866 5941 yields -0.02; 17.9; 18.4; 18.3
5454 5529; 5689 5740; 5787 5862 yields 0.00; 17.9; 20.1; 21.1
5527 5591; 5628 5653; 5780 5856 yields -0.03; 18.5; 19.8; 21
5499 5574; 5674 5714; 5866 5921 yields -0.09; 18.5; 19.6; 17.4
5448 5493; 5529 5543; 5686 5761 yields -0.04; 17.8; 19.1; 20.2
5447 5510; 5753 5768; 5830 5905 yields -0.13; 17.8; 20.5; 18.4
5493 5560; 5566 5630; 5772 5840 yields 0.07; 18.6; 18.1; 21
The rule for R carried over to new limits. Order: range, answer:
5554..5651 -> 18.6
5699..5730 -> 19.8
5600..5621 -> 18.6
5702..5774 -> 20.4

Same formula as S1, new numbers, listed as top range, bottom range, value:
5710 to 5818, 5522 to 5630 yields 1.19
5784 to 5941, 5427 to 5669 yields 1.20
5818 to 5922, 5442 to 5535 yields 1.22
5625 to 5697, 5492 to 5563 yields 1.11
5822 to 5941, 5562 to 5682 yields 1.12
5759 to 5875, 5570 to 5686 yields 1.18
